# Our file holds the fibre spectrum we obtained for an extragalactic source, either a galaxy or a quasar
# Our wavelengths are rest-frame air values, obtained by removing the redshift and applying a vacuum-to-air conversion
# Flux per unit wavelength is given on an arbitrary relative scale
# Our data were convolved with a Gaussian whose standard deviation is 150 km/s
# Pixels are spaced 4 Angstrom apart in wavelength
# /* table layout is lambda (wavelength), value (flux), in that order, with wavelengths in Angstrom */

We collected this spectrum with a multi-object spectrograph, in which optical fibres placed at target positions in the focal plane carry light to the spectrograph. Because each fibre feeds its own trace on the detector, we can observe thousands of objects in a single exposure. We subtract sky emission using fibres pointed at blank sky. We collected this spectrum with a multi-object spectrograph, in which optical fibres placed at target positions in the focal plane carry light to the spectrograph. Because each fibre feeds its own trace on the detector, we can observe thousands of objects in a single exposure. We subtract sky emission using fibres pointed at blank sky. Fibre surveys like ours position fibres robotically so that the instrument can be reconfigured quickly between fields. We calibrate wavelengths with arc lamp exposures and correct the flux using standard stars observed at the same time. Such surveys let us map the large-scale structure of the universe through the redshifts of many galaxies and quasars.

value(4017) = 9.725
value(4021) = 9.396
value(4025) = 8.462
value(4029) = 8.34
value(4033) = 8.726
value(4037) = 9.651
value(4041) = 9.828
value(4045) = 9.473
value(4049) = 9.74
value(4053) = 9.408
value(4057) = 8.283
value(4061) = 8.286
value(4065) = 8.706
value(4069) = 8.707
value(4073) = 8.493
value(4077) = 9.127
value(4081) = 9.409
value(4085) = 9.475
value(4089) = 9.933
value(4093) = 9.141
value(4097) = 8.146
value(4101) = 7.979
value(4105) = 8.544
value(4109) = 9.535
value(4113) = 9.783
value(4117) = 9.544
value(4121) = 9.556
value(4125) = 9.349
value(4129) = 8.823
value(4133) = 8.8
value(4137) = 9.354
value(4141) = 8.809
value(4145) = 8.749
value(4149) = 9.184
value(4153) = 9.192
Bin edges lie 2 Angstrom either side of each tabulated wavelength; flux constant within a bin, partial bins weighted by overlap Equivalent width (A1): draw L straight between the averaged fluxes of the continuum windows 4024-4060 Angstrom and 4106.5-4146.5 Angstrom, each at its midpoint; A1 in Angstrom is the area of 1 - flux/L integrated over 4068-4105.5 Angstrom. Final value 1.0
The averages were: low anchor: 9.1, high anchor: 9.23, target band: 8.91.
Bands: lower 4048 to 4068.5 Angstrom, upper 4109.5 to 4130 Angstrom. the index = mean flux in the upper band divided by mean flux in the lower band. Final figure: 1.1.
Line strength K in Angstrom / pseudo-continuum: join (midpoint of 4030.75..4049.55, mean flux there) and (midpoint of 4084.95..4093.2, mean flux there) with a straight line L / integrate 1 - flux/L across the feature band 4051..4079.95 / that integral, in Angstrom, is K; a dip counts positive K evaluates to 2.4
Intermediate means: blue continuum 9.45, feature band 8.74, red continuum 9.61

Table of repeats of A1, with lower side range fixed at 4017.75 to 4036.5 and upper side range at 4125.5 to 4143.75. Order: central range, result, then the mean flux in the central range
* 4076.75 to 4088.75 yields -0.71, 9.45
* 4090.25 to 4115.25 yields 0.13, 8.89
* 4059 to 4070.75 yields 0.45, 8.56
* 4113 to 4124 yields -0.76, 9.57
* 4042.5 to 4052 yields -0.76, 9.6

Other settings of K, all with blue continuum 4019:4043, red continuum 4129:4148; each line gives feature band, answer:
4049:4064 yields 0.4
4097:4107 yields 0.8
